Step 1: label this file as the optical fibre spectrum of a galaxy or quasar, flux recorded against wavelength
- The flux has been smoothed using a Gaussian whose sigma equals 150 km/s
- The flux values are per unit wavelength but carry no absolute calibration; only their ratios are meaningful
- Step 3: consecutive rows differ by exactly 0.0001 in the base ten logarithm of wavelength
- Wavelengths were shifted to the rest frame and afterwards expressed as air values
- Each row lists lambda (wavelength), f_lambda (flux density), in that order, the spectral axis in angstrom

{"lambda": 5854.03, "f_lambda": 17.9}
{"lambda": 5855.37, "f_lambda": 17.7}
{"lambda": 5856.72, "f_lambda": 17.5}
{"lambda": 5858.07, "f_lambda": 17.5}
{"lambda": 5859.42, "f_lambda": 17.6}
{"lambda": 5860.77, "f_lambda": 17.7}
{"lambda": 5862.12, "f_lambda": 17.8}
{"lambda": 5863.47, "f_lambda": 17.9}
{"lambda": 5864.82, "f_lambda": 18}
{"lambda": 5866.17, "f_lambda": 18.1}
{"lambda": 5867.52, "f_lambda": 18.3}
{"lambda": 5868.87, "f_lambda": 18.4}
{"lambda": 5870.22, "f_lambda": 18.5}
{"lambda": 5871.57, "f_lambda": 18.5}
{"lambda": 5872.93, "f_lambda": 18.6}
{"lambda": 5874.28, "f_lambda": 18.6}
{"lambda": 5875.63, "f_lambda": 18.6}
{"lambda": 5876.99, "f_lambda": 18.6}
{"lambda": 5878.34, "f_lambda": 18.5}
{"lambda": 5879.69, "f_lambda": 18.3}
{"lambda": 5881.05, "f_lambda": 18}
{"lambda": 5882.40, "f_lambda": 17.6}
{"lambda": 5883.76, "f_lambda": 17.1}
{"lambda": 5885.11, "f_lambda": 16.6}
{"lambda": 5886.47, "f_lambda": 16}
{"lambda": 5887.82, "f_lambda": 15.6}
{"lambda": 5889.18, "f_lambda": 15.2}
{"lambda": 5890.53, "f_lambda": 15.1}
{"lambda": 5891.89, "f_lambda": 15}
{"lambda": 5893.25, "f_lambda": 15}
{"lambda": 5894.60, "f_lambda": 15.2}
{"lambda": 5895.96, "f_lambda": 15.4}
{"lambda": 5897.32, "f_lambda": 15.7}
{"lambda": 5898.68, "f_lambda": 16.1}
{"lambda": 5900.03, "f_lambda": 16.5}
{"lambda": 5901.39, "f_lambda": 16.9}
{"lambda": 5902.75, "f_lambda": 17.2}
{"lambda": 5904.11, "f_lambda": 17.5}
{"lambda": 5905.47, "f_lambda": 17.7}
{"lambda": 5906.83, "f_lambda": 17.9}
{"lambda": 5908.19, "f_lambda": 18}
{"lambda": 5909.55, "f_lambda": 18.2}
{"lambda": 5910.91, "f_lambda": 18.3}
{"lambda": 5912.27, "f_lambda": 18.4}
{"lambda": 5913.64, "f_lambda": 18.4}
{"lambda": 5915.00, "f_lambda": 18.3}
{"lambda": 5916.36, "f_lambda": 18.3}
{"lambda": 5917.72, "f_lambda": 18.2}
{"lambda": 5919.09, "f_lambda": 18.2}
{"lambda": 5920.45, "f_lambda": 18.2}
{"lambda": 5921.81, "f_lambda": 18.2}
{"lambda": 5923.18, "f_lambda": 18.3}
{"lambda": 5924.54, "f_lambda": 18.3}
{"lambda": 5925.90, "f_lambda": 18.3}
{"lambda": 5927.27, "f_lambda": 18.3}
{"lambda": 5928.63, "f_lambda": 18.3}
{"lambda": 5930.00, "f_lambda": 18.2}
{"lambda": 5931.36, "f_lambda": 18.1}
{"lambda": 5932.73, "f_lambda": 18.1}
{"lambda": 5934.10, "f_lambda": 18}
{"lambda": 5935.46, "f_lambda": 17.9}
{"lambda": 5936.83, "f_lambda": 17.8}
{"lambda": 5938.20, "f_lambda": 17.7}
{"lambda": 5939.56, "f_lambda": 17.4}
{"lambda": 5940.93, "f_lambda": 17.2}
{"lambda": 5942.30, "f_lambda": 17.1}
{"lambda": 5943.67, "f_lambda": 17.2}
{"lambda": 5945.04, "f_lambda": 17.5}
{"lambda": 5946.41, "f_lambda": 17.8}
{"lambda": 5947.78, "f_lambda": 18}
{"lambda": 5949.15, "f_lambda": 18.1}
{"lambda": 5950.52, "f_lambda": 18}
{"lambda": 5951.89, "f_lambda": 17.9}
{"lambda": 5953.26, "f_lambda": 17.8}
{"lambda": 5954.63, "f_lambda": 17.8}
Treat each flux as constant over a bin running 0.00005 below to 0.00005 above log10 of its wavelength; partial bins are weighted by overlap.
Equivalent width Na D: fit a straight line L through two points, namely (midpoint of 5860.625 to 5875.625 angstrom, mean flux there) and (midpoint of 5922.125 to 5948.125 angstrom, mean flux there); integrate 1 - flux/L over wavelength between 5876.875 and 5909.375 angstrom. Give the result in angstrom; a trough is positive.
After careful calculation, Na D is 2.6 angstrom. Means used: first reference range 18.3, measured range 16.7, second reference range 17.9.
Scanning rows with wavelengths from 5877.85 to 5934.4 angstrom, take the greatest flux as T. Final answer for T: 18.5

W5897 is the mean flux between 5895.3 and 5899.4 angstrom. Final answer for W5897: 15.8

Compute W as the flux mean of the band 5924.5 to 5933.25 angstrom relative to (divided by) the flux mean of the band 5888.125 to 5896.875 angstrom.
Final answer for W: 1.20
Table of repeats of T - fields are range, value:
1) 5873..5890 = 18.6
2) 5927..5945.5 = 18.3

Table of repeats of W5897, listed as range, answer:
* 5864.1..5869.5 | 18.2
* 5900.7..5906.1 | 17.3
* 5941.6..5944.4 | 17.1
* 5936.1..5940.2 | 17.6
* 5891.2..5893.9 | 15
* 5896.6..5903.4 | 16.5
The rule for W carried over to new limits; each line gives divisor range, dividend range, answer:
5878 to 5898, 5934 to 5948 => 1.08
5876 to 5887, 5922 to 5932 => 1.04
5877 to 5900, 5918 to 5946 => 1.10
